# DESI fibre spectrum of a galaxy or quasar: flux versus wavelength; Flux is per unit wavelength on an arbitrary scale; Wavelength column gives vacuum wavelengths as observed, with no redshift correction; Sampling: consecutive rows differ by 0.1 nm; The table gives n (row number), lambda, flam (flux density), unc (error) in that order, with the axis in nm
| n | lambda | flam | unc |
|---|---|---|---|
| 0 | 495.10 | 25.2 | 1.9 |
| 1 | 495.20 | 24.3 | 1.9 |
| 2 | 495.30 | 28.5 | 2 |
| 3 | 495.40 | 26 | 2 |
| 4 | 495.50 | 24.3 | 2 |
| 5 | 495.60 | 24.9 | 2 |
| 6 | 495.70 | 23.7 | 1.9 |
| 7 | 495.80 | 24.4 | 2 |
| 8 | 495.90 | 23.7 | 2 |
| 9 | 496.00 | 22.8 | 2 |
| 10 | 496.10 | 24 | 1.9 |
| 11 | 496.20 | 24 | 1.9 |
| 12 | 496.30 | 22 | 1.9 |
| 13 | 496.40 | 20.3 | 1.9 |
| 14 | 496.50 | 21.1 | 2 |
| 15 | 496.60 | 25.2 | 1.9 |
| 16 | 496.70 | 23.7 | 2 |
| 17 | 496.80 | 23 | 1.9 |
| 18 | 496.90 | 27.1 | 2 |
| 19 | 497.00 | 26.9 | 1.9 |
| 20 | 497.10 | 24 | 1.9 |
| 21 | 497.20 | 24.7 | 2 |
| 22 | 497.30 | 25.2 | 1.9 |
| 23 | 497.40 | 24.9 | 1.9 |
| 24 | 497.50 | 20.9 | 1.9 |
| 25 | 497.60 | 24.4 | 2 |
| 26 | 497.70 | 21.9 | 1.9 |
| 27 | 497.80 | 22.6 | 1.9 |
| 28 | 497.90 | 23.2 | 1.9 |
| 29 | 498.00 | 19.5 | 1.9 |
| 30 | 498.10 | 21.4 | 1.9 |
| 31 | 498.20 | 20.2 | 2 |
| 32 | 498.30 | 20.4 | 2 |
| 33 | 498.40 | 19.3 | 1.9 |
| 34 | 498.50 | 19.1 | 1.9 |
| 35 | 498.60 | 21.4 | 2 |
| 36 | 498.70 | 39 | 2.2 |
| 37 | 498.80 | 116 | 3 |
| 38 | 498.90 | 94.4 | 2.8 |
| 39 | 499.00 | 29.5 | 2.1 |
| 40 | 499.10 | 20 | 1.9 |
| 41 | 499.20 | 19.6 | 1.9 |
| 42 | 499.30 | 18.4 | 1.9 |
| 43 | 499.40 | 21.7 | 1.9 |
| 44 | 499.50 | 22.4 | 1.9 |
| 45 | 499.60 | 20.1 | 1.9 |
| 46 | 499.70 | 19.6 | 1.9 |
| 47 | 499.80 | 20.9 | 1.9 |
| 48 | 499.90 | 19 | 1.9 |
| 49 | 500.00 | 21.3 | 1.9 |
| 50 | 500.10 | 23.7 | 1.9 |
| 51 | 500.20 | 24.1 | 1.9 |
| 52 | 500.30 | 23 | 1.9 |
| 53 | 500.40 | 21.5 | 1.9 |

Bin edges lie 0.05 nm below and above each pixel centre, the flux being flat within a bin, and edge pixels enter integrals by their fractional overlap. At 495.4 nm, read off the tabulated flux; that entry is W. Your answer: 26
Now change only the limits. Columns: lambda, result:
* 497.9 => 23.2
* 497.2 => 24.7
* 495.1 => 25.2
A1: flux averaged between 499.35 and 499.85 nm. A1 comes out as 20.9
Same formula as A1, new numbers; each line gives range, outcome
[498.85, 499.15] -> 48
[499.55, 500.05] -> 20.2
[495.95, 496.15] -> 23.4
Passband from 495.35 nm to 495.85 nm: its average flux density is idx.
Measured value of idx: 24.7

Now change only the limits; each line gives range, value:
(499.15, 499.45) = 19.9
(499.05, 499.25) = 19.8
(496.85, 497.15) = 26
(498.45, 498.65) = 20.2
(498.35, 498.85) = 43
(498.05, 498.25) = 20.8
